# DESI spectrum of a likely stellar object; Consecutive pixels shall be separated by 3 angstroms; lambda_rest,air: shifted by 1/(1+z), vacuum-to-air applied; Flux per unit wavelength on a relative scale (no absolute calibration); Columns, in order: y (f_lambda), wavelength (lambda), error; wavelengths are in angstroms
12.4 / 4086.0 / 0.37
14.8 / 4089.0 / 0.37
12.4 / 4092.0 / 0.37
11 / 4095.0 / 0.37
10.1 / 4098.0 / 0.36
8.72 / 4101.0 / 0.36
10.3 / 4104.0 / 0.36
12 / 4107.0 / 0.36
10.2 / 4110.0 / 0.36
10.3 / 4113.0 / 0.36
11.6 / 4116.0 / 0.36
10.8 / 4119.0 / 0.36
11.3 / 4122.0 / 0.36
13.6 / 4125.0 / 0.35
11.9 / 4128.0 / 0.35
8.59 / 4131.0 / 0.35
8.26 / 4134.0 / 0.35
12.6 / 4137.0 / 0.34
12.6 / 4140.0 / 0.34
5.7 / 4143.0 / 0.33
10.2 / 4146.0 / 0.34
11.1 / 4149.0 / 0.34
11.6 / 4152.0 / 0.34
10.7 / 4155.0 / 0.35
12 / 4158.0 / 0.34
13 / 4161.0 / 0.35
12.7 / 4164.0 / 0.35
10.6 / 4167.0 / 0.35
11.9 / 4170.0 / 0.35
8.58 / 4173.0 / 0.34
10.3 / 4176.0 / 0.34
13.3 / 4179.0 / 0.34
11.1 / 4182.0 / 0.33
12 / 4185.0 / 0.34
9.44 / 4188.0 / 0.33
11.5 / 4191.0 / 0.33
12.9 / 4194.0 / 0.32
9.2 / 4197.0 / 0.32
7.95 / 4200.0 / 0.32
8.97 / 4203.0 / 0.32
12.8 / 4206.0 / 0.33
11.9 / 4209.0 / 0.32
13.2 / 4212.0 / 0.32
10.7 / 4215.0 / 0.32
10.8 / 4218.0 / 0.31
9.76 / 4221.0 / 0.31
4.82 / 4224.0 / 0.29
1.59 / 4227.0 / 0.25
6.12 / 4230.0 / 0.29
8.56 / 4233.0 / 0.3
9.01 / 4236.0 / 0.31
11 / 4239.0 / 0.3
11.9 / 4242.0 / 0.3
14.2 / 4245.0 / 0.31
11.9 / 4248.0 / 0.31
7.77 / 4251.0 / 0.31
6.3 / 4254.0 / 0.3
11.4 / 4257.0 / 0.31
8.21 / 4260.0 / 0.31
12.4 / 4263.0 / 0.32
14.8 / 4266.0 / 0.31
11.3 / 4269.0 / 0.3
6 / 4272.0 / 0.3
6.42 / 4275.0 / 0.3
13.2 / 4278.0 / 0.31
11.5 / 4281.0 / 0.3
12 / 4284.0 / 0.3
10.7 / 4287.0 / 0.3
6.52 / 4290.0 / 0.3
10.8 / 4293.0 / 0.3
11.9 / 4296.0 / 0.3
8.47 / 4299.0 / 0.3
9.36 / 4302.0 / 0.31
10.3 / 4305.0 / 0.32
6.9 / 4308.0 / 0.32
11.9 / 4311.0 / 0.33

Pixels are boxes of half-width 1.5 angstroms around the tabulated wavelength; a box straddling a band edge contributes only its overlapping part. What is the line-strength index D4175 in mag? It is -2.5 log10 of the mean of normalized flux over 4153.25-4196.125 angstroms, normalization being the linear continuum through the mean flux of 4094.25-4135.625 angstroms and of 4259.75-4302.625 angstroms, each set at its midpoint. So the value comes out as -0.09 mag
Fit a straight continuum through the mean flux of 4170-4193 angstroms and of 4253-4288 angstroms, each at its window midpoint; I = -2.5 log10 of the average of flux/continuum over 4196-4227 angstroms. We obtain 0.127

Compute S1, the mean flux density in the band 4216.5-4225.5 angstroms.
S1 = 8.46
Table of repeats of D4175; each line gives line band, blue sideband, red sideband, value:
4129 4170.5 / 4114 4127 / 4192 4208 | 0.044 mag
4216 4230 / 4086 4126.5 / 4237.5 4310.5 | 0.478 mag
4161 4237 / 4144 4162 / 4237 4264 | 0.089 mag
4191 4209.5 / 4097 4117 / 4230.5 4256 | -0.054 mag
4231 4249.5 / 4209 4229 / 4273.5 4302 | -0.197 mag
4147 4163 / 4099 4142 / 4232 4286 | -0.089 mag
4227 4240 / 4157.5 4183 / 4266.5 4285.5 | 0.355 mag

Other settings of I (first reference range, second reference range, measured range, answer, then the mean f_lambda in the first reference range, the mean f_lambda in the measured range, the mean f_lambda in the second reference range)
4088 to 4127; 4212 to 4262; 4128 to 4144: 0.10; 11.3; 9.89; 9.16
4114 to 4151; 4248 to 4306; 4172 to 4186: -0.06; 10.7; 11.1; 10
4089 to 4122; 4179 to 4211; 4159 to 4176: -0.03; 11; 11.3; 10.9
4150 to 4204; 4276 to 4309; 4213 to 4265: 0.14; 11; 9.29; 10.1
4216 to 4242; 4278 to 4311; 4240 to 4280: -0.17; 8.01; 10.5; 10.1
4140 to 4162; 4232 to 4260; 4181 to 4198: -0.06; 10.7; 11.1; 10.1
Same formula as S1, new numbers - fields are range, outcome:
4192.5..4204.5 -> 9.76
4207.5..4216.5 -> 11.9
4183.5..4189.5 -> 10.7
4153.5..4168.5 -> 11.8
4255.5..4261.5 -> 9.81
